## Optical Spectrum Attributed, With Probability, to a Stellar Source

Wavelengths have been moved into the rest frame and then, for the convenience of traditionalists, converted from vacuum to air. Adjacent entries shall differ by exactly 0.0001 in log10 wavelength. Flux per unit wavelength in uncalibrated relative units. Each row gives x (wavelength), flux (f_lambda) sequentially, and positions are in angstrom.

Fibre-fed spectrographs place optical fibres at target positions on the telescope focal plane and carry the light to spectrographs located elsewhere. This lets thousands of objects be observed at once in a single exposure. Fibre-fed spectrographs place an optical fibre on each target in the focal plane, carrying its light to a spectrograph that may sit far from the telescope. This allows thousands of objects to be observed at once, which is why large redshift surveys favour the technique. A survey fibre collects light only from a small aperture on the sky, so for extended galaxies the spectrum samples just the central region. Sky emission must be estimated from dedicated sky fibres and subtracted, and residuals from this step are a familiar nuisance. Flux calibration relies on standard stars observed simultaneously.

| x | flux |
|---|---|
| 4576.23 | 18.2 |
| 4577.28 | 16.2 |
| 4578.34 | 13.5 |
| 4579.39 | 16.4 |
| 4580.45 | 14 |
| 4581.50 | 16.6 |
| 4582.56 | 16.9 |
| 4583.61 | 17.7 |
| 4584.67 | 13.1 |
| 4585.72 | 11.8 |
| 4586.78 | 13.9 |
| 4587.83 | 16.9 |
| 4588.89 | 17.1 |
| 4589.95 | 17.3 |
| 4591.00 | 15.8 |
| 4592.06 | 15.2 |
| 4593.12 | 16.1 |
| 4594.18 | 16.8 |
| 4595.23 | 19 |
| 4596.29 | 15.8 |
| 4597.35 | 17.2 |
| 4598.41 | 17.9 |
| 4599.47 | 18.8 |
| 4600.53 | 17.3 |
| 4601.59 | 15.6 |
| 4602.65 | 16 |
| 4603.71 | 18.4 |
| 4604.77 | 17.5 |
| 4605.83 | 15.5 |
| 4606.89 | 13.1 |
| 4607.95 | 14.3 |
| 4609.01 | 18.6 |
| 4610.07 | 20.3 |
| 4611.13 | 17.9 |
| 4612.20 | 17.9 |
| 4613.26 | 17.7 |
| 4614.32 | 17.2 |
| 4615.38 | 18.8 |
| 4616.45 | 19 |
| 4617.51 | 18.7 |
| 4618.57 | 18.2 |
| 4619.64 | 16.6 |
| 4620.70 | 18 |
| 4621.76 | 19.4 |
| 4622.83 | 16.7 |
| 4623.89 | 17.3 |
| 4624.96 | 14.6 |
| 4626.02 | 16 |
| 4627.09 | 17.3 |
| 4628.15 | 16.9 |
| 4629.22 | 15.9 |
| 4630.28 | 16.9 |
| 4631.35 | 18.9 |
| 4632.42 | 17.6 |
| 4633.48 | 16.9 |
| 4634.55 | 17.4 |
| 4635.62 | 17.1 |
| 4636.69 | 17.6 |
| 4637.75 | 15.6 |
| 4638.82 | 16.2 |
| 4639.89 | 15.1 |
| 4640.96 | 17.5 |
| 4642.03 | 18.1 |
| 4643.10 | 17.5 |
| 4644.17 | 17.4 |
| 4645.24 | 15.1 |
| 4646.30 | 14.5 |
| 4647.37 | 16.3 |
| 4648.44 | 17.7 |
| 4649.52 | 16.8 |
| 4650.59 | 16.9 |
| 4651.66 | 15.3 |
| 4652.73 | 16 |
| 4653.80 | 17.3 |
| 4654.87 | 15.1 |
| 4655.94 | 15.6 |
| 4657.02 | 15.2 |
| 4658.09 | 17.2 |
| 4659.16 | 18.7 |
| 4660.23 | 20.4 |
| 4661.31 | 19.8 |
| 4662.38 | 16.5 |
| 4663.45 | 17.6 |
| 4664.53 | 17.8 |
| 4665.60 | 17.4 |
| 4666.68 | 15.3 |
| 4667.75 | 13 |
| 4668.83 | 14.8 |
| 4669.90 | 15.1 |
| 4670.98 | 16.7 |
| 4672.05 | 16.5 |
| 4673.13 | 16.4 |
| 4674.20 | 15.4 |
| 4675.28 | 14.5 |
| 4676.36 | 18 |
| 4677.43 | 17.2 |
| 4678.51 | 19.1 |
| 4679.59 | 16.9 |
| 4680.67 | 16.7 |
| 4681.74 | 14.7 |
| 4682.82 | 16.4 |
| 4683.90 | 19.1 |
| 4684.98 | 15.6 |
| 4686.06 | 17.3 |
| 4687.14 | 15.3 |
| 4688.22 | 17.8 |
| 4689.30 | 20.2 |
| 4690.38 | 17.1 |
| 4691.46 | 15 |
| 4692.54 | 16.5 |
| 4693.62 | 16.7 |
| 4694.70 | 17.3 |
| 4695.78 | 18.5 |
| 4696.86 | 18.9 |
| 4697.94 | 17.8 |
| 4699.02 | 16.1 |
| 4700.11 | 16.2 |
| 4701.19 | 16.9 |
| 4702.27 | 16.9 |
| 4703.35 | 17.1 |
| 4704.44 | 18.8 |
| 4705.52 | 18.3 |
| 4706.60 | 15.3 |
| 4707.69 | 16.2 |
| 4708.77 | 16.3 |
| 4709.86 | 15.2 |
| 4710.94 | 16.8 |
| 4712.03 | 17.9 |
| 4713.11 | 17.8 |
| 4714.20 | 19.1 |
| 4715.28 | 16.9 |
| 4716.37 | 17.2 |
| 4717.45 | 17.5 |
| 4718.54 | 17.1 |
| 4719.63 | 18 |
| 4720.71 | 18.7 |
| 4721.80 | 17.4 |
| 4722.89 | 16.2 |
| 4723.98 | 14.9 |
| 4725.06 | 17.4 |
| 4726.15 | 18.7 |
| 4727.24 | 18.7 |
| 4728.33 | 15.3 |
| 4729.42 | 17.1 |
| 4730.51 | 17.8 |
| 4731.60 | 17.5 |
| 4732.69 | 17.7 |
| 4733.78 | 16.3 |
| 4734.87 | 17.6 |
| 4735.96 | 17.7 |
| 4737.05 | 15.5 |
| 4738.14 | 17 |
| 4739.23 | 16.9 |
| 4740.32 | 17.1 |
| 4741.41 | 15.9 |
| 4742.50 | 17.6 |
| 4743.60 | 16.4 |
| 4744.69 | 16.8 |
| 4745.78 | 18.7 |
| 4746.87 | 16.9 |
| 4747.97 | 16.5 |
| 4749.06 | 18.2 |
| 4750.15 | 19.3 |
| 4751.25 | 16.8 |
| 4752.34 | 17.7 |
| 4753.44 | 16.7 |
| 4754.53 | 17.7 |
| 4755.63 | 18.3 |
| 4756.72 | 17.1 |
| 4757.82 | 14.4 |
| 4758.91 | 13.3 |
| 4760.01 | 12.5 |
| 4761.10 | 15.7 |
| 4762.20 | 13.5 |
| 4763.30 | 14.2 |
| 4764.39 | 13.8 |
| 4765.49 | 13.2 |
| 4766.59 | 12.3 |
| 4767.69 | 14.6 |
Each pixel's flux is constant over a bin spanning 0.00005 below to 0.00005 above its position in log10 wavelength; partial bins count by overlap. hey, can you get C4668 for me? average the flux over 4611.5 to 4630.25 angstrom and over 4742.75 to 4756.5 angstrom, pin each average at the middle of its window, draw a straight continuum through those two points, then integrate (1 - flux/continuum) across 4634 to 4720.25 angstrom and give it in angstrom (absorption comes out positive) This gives 2.93 angstrom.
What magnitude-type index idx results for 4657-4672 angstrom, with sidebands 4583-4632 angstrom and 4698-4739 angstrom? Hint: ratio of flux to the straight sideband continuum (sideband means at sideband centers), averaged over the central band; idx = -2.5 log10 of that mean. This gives 0.009 mag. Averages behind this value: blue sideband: 16.9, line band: 16.9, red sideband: 17.1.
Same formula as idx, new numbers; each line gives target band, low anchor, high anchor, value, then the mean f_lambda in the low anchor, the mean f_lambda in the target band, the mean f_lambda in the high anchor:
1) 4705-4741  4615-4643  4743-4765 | -0.04 mag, 17.2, 17.1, 16.2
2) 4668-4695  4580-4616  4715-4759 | 0.02 mag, 16.6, 16.6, 17.1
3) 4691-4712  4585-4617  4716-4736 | 0.02 mag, 16.8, 16.9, 17.3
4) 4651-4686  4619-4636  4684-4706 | 0.04 mag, 17.1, 16.6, 17.2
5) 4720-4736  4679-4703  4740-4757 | 0.00 mag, 17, 17.3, 17.4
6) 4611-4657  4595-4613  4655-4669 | 0.00 mag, 17.1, 17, 16.9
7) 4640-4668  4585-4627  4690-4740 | 0.01 mag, 16.9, 16.8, 17.1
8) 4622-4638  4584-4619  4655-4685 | -0.01 mag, 16.8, 16.9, 16.7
